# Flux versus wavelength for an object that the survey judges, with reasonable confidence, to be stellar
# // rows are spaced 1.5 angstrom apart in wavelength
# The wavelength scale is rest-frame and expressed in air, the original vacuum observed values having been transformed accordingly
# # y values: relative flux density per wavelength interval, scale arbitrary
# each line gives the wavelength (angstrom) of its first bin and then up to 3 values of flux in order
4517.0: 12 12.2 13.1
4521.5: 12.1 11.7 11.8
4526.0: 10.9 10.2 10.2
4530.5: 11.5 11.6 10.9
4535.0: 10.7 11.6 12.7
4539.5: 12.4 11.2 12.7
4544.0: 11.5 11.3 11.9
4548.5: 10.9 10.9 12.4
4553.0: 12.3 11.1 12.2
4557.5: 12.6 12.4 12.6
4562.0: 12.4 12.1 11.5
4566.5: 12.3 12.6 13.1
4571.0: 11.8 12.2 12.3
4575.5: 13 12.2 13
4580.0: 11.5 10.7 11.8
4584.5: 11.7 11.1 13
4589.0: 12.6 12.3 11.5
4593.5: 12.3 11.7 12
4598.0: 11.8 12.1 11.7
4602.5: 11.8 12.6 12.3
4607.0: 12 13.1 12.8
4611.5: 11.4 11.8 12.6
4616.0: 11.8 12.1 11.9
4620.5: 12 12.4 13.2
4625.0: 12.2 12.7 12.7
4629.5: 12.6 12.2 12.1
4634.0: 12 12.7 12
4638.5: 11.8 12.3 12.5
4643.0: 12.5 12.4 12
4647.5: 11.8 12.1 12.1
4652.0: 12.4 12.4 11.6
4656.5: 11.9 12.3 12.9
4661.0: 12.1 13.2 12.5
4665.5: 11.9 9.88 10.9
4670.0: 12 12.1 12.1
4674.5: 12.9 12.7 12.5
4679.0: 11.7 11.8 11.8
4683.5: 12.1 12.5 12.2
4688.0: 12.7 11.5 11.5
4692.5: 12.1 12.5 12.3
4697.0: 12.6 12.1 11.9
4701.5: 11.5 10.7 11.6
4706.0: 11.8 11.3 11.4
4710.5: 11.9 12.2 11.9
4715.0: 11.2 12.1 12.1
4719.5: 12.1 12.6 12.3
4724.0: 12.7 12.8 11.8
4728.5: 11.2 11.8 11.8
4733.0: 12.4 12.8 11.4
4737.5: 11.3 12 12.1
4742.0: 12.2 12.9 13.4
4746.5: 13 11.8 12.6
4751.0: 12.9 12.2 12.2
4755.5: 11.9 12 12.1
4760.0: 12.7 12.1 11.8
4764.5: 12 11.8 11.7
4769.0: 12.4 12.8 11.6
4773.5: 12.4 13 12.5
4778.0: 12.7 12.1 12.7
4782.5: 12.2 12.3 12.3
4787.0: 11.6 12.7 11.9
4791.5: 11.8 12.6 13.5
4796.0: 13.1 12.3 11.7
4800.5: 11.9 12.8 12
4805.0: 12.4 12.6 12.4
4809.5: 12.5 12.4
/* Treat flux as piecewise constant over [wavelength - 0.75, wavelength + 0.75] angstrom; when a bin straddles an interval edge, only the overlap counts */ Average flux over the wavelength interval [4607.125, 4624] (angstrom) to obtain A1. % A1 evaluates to 12.3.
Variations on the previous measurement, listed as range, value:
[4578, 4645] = 12.2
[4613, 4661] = 12.3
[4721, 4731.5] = 12.1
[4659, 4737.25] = 12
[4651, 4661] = 12.2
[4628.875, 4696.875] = 12.1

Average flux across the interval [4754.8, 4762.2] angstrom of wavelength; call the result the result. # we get 12.2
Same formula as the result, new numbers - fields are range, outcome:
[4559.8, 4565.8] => 12.1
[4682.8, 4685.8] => 12.3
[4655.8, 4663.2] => 12.5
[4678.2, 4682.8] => 11.8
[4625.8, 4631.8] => 12.5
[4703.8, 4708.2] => 11.6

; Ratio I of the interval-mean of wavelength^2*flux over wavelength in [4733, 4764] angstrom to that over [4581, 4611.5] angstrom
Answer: 1.09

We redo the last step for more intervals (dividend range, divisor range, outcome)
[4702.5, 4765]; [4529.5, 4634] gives 1.07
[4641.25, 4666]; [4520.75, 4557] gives 1.12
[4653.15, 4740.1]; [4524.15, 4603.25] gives 1.07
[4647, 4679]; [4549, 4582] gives 1.04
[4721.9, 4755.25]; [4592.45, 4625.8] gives 1.06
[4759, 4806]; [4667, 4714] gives 1.07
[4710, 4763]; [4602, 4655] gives 1.04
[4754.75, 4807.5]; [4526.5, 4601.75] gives 1.13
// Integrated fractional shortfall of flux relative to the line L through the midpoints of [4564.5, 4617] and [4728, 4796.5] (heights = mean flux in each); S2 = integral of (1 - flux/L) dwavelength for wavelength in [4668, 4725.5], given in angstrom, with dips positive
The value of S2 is 0.9 angstrom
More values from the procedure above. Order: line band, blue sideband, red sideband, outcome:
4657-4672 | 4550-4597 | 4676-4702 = 0.16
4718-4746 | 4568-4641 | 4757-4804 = 0.13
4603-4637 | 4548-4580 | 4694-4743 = -0.62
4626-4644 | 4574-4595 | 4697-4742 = -0.51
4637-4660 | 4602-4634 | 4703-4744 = 0.03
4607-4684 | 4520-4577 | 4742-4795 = -0.76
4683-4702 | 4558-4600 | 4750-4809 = 0.16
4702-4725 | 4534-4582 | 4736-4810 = 0.67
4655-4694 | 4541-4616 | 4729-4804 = 0.32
